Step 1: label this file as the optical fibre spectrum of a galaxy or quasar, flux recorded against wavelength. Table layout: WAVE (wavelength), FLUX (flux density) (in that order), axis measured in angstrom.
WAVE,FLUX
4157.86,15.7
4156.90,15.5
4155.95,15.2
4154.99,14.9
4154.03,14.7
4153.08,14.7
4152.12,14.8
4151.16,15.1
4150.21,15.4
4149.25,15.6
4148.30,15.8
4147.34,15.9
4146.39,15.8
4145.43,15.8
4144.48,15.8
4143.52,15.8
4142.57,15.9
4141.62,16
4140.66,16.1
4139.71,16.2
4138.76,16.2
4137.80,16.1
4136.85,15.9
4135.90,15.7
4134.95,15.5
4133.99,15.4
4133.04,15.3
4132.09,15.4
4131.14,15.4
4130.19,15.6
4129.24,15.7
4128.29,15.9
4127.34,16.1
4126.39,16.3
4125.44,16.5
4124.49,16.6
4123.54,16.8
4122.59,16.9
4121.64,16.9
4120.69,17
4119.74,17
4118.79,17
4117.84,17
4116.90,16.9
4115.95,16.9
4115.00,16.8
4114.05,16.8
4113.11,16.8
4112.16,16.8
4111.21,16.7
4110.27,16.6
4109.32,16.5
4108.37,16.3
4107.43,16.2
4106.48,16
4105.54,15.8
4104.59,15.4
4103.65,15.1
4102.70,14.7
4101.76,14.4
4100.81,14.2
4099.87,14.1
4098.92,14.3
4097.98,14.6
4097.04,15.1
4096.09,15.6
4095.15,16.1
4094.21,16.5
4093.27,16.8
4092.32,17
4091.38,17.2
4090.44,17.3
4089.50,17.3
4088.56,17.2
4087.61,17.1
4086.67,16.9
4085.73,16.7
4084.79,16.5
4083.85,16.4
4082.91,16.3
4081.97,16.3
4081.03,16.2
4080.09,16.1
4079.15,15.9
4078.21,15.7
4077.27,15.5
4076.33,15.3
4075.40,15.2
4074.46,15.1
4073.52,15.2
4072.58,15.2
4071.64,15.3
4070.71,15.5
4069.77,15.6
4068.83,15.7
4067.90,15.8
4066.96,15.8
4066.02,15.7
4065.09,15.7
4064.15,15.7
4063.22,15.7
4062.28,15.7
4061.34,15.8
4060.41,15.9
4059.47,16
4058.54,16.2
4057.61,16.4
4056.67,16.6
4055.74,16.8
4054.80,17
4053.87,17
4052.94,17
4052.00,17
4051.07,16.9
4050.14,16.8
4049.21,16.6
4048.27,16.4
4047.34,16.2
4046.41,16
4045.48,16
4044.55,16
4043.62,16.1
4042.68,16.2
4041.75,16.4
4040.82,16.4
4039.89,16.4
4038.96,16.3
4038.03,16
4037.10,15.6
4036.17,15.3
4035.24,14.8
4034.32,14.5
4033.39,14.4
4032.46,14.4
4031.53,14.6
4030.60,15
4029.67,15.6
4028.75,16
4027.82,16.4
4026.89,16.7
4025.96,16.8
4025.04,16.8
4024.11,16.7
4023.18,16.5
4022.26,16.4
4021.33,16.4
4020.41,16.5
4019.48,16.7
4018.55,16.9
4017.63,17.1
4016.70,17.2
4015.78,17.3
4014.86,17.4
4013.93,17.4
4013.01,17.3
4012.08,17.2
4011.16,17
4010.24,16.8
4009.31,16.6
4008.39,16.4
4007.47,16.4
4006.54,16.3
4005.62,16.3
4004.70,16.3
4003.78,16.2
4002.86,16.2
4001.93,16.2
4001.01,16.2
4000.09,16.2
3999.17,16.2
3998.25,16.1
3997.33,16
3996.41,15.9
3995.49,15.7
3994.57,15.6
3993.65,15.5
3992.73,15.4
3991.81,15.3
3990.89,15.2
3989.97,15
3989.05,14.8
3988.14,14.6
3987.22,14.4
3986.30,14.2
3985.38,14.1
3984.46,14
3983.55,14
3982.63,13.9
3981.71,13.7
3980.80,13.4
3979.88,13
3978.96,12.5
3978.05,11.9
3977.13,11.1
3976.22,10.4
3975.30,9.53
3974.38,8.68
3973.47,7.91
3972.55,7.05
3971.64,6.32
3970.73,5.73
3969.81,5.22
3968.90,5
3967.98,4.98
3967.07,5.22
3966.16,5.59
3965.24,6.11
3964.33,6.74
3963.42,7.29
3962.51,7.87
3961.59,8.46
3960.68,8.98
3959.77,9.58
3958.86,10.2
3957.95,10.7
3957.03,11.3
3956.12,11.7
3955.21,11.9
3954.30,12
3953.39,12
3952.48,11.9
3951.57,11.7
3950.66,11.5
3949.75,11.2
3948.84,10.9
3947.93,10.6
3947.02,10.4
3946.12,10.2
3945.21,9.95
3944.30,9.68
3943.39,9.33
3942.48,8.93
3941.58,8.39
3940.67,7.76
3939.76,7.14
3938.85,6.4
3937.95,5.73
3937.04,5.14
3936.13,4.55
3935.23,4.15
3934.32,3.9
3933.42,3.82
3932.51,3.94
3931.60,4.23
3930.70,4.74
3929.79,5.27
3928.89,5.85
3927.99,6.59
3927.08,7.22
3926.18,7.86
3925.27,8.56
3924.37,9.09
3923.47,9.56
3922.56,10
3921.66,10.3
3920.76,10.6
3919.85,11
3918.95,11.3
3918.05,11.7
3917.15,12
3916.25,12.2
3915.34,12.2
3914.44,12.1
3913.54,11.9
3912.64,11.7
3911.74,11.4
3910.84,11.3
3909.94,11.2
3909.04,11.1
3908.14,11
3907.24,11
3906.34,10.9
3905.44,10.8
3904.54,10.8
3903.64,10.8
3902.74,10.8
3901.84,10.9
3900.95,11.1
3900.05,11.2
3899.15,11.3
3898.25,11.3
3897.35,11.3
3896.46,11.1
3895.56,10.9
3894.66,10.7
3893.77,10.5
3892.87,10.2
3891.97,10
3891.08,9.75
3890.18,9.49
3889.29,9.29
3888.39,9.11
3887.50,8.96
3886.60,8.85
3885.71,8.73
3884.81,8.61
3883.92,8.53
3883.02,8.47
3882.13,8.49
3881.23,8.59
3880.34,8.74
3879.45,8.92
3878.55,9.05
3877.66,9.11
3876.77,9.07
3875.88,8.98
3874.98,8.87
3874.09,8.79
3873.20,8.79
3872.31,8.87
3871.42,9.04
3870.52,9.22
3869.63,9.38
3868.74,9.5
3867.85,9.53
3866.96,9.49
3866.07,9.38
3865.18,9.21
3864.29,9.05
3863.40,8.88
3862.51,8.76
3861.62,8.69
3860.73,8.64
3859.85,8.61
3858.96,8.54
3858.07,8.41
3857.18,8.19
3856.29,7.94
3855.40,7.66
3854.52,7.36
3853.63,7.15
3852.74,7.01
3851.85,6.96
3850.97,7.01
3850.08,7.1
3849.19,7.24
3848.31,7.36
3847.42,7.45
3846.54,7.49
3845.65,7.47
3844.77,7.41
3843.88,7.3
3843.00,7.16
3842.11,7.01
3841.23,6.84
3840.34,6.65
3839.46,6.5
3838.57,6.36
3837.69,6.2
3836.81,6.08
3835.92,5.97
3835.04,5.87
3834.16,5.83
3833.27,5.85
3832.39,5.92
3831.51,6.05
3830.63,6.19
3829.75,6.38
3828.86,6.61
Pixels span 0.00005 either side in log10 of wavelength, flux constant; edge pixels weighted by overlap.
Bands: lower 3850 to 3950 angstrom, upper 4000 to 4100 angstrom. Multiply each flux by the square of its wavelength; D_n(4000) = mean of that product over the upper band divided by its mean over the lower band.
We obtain 1.9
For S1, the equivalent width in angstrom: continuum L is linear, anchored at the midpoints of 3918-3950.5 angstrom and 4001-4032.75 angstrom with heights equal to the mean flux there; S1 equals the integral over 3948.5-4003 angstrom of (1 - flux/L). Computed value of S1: 2.9 angstrom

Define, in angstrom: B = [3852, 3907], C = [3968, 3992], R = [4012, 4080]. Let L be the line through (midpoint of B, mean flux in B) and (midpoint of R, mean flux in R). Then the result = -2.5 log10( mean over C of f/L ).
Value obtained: 0.18 mag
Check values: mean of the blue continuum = 9.35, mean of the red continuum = 16.1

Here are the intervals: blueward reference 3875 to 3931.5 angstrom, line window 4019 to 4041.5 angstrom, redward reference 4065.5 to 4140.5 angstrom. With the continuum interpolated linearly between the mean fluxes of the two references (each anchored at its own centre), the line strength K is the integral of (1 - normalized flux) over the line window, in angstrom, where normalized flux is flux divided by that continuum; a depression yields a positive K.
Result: -3.4 angstrom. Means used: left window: 9.86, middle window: 15.9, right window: 16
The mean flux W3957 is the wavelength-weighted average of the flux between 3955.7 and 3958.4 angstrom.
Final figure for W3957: 11.2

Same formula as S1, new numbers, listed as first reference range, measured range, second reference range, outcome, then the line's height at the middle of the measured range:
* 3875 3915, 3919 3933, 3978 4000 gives 4.6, 11.7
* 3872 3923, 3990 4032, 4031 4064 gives -4.9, 14.6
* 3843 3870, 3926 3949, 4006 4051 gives 9.7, 12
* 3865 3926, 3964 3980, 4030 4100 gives 6.2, 12.8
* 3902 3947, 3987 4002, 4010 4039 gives -1.6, 14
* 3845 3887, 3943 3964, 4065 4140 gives 1.6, 11.3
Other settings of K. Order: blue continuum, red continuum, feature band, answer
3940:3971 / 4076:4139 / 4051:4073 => -3.2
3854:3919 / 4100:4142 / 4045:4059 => -2.3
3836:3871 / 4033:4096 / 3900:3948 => 6.6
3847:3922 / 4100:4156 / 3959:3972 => 5.5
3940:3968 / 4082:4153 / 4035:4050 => -3.5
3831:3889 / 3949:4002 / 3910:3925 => -2.1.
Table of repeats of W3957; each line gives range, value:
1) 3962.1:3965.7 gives 7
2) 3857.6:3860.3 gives 8.53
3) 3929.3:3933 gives 4.55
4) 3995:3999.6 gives 16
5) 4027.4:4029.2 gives 16.2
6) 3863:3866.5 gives 9.13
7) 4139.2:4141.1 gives 16.2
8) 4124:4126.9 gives 16.5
